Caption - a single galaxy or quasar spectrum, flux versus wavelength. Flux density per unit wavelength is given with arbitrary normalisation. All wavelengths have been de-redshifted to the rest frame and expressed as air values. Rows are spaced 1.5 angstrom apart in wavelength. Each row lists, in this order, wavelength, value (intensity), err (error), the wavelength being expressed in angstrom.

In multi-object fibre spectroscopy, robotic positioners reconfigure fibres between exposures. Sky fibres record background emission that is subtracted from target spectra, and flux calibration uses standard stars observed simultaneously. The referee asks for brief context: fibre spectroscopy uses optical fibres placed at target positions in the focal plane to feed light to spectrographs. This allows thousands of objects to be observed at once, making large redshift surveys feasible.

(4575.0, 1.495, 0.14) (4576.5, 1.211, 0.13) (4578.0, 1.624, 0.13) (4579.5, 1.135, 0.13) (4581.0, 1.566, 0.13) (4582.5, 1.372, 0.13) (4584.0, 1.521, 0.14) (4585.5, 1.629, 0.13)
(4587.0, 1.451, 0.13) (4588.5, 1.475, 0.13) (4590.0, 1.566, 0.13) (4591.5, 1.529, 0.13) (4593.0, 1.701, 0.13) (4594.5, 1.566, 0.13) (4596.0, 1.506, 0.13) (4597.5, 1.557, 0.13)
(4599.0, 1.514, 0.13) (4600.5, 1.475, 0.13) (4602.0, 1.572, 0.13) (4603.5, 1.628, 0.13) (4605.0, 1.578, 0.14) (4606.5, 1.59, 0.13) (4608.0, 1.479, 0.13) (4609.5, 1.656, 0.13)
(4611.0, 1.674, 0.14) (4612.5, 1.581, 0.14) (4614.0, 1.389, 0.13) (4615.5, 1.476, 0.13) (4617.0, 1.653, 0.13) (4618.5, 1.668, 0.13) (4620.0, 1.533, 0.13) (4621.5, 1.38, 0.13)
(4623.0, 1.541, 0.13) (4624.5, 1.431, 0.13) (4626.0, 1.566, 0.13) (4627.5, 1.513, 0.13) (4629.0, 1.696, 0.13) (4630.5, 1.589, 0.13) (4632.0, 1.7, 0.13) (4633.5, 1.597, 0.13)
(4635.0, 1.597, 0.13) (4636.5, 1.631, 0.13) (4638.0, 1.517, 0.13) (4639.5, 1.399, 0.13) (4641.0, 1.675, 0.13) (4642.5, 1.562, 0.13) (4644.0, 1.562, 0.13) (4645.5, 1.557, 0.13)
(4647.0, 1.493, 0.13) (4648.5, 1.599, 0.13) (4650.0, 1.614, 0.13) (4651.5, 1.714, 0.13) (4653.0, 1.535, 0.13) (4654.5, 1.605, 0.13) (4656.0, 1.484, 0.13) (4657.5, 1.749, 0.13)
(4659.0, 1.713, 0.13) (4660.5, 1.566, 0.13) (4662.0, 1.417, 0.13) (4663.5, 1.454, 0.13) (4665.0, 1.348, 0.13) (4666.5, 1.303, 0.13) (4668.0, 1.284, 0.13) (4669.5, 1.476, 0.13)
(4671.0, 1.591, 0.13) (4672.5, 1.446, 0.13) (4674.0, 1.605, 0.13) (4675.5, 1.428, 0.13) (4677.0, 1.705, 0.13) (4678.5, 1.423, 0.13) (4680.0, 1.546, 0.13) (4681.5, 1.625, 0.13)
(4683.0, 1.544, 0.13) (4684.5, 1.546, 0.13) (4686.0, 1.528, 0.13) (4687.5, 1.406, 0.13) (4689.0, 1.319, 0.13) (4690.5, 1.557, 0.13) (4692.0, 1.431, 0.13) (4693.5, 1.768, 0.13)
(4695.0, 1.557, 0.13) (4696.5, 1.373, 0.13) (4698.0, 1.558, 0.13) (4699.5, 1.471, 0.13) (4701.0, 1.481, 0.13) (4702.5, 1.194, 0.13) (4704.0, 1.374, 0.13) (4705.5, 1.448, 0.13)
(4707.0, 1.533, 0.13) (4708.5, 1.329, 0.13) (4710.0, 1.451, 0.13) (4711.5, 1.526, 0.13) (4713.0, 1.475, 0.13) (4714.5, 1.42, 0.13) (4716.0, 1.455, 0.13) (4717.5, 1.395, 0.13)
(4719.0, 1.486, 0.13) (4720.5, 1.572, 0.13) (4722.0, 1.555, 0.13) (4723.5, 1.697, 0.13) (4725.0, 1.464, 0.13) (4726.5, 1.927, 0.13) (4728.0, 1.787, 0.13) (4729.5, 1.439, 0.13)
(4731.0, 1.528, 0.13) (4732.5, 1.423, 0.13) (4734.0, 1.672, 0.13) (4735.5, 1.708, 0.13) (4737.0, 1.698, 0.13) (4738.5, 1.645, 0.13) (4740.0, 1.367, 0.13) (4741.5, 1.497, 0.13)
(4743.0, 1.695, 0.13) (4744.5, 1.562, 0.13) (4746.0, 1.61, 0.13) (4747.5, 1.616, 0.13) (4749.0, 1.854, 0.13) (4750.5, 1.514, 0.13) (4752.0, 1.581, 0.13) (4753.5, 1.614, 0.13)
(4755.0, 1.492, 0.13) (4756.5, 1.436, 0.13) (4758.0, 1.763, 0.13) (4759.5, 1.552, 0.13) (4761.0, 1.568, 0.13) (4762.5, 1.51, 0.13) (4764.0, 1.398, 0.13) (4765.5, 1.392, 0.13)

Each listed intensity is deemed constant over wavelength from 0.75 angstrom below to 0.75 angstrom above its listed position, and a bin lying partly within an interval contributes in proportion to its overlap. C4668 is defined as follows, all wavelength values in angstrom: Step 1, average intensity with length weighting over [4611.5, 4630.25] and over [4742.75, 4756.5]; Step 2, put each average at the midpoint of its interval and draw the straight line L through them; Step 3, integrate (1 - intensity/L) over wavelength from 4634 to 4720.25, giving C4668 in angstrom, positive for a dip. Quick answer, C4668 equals 3.28 angstrom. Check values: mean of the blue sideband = 1.54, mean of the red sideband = 1.6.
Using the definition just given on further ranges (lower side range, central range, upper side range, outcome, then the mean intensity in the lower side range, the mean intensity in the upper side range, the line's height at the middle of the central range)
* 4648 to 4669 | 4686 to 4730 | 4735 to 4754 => 2.13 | 1.53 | 1.61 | 1.58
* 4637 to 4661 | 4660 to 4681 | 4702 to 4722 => 0.88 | 1.58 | 1.44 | 1.54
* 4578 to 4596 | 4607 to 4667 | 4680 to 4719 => -2.63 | 1.51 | 1.47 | 1.49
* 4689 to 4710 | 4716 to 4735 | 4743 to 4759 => -0.50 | 1.46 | 1.61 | 1.54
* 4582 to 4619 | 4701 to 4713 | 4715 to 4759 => 1.24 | 1.55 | 1.59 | 1.58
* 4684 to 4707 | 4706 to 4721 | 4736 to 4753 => 0.56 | 1.47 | 1.61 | 1.52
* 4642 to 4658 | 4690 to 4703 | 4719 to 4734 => 0.82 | 1.59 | 1.6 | 1.59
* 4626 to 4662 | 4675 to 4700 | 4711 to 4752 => 1.04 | 1.59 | 1.58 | 1.58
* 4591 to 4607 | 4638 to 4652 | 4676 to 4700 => -0.24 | 1.57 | 1.52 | 1.54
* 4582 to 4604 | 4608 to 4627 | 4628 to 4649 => 0.24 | 1.54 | 1.58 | 1.56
